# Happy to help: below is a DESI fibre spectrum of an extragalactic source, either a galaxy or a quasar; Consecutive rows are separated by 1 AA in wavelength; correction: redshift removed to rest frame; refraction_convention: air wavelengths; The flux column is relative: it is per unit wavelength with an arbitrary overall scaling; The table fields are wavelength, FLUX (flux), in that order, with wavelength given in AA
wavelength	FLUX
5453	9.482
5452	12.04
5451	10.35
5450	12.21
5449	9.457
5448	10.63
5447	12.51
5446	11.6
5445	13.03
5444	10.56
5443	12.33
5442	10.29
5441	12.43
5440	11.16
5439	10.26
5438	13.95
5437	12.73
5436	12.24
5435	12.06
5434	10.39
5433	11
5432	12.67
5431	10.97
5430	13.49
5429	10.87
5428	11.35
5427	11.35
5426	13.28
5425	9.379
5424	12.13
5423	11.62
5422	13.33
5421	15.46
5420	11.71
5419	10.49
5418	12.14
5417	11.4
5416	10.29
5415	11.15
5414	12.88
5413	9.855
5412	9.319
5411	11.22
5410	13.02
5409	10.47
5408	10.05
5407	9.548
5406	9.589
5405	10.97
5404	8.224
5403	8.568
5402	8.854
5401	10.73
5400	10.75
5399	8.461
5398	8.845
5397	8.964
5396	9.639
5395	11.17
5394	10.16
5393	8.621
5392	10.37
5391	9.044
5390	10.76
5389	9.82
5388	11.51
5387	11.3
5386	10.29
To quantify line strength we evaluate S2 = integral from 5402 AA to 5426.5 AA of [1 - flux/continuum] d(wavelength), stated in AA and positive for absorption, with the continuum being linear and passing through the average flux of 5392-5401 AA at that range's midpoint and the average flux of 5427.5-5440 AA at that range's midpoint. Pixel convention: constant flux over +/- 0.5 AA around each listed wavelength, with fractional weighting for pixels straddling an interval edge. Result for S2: -0.7 AA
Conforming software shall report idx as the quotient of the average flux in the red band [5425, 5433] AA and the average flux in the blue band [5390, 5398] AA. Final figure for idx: 1.21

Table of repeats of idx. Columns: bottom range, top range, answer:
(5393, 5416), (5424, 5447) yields 1.16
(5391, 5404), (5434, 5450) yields 1.22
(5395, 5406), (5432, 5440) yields 1.25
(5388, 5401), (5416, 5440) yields 1.21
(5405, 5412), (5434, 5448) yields 1.12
